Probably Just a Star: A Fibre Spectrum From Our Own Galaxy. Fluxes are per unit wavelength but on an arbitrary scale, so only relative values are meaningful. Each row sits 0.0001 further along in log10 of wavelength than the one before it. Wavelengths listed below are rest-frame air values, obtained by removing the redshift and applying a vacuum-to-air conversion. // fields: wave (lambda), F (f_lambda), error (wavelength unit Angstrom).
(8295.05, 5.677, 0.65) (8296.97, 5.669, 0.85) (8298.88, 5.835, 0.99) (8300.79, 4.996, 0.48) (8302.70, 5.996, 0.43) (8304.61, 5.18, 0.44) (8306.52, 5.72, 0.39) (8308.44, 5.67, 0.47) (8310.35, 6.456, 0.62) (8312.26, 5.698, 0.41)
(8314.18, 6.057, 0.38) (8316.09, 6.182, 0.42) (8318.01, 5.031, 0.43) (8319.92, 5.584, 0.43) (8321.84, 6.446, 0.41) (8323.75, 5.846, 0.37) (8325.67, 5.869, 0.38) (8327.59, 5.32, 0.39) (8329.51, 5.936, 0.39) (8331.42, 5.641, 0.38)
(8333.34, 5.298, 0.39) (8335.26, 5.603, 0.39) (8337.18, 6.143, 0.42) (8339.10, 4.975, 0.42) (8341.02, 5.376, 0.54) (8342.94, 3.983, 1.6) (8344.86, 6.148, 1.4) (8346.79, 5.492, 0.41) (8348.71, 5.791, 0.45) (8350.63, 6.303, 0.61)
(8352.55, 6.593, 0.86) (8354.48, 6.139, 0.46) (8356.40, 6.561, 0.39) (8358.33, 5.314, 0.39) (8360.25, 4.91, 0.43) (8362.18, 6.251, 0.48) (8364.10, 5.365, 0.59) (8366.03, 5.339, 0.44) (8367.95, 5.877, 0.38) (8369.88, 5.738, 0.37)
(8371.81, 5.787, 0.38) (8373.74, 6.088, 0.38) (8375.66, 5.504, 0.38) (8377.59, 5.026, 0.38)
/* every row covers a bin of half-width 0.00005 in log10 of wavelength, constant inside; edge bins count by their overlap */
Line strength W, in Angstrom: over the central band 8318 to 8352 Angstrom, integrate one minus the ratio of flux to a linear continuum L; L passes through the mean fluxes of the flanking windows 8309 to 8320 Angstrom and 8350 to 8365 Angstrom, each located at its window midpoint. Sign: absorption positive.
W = 1.5 Angstrom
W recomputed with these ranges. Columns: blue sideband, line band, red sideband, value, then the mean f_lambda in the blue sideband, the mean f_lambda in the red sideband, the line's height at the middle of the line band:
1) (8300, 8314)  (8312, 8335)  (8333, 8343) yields -1.0 Angstrom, 5.7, 5.34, 5.51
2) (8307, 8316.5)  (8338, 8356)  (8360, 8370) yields 0.2 Angstrom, 5.99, 5.61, 5.74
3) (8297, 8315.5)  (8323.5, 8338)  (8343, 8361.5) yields 0.2 Angstrom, 5.74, 5.83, 5.79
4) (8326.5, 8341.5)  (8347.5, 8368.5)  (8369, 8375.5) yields -0.5 Angstrom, 5.54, 5.83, 5.72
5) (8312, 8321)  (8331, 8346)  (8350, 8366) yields 1.1 Angstrom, 5.72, 5.89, 5.81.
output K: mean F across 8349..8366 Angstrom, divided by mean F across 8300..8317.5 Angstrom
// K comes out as 1.02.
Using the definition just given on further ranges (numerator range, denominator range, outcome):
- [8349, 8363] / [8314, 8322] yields 1.04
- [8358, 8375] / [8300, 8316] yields 0.98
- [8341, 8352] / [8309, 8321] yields 0.95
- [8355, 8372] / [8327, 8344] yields 1.06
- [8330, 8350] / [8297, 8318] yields 0.95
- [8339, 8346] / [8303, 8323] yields 0.89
